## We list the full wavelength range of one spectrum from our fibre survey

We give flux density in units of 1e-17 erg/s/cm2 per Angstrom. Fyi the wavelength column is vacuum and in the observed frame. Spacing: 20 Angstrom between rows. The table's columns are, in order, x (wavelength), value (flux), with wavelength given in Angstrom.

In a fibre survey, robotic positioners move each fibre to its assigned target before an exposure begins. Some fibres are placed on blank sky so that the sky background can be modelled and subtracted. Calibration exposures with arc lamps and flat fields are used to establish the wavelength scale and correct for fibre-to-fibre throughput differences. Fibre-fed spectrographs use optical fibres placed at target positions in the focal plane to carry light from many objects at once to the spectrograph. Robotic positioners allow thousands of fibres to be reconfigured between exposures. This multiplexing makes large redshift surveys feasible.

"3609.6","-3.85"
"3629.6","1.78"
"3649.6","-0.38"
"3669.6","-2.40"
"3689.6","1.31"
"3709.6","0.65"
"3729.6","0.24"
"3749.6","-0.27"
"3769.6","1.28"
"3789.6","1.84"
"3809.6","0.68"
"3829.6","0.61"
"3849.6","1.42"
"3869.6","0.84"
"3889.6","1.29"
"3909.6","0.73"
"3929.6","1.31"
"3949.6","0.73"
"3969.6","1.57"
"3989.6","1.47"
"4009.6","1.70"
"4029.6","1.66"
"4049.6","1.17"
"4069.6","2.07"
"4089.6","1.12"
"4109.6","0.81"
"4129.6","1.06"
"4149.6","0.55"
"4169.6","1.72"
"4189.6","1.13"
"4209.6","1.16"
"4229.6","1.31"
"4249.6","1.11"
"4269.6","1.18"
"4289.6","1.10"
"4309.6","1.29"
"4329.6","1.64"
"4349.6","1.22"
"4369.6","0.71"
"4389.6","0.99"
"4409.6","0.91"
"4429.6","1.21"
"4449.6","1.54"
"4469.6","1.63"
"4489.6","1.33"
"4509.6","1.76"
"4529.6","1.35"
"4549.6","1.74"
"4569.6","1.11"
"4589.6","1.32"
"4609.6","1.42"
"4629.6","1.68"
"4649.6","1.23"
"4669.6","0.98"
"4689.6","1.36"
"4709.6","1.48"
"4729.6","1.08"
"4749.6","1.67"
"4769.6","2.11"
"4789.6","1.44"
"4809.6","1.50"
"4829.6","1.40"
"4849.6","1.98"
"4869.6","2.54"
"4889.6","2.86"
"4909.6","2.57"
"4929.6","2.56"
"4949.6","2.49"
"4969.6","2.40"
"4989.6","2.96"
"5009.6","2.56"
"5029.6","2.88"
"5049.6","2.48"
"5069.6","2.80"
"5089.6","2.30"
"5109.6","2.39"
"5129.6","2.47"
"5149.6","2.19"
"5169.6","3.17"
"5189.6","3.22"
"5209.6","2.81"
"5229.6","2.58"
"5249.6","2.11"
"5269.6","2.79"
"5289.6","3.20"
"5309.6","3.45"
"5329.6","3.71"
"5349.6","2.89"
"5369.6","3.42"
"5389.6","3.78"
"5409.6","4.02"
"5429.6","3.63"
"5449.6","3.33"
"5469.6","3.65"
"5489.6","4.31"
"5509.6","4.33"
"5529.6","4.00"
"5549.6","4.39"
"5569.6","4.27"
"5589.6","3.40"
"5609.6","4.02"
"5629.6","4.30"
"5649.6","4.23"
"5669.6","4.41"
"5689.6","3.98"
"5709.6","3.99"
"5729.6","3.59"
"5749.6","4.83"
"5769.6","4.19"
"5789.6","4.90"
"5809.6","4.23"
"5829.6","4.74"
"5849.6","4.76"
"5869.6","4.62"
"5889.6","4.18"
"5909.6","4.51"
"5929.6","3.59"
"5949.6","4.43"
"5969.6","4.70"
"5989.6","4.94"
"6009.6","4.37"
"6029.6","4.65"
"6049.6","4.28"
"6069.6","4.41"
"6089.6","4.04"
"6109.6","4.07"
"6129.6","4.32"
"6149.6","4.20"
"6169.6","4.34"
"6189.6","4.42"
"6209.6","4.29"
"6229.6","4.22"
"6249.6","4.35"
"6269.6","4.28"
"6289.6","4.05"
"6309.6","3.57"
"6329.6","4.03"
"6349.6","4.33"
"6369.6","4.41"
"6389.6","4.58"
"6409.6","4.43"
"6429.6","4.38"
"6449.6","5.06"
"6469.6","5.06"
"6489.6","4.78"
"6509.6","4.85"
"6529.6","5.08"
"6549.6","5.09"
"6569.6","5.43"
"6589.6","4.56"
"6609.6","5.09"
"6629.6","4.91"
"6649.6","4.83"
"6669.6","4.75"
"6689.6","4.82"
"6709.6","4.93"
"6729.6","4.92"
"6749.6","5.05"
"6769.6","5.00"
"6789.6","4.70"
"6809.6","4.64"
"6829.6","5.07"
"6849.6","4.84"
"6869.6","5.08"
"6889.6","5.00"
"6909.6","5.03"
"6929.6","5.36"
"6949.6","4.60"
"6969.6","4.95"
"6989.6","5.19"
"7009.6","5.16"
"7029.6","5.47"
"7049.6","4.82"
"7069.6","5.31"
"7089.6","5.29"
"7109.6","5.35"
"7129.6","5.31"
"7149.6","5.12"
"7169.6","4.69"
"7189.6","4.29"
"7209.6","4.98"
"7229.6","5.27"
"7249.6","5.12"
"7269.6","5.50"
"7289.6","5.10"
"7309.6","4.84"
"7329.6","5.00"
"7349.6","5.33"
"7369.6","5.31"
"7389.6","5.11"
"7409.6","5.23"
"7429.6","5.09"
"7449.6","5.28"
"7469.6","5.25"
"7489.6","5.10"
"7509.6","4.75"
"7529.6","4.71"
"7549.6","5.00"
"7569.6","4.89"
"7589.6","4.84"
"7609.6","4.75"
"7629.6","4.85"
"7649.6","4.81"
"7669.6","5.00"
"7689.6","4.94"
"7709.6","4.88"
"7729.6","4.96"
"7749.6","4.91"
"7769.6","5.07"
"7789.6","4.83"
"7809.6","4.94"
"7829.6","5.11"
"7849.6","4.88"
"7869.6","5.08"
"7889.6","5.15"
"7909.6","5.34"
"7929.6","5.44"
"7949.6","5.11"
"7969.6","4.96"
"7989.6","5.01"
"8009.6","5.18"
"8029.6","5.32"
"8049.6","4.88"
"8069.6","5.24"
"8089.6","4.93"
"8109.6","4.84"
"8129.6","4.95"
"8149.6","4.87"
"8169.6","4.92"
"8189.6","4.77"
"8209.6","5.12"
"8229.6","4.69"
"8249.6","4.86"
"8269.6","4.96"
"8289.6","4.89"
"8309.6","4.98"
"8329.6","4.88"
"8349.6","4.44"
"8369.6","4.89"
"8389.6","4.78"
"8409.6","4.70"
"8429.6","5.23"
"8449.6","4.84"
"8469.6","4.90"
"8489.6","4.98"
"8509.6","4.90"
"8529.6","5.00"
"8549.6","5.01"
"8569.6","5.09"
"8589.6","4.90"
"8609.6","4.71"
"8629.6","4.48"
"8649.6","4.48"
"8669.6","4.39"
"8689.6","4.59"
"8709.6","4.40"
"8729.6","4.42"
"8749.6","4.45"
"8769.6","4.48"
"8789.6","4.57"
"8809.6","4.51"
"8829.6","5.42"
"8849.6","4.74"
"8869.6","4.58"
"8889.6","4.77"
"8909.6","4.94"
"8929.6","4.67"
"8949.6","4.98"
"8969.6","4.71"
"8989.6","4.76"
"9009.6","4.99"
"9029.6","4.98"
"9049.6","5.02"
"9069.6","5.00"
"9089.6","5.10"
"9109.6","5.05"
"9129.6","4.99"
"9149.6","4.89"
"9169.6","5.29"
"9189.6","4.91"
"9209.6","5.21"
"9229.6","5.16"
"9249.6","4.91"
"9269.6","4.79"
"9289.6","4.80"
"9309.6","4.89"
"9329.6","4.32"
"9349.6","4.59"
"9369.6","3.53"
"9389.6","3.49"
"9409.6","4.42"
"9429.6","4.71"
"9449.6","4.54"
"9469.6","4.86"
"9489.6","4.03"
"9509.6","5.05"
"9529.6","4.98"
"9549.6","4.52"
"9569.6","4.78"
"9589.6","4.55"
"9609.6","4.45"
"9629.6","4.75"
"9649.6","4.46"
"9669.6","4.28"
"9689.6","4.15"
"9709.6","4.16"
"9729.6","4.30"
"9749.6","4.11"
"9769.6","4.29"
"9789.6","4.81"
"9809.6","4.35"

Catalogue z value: 0.219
